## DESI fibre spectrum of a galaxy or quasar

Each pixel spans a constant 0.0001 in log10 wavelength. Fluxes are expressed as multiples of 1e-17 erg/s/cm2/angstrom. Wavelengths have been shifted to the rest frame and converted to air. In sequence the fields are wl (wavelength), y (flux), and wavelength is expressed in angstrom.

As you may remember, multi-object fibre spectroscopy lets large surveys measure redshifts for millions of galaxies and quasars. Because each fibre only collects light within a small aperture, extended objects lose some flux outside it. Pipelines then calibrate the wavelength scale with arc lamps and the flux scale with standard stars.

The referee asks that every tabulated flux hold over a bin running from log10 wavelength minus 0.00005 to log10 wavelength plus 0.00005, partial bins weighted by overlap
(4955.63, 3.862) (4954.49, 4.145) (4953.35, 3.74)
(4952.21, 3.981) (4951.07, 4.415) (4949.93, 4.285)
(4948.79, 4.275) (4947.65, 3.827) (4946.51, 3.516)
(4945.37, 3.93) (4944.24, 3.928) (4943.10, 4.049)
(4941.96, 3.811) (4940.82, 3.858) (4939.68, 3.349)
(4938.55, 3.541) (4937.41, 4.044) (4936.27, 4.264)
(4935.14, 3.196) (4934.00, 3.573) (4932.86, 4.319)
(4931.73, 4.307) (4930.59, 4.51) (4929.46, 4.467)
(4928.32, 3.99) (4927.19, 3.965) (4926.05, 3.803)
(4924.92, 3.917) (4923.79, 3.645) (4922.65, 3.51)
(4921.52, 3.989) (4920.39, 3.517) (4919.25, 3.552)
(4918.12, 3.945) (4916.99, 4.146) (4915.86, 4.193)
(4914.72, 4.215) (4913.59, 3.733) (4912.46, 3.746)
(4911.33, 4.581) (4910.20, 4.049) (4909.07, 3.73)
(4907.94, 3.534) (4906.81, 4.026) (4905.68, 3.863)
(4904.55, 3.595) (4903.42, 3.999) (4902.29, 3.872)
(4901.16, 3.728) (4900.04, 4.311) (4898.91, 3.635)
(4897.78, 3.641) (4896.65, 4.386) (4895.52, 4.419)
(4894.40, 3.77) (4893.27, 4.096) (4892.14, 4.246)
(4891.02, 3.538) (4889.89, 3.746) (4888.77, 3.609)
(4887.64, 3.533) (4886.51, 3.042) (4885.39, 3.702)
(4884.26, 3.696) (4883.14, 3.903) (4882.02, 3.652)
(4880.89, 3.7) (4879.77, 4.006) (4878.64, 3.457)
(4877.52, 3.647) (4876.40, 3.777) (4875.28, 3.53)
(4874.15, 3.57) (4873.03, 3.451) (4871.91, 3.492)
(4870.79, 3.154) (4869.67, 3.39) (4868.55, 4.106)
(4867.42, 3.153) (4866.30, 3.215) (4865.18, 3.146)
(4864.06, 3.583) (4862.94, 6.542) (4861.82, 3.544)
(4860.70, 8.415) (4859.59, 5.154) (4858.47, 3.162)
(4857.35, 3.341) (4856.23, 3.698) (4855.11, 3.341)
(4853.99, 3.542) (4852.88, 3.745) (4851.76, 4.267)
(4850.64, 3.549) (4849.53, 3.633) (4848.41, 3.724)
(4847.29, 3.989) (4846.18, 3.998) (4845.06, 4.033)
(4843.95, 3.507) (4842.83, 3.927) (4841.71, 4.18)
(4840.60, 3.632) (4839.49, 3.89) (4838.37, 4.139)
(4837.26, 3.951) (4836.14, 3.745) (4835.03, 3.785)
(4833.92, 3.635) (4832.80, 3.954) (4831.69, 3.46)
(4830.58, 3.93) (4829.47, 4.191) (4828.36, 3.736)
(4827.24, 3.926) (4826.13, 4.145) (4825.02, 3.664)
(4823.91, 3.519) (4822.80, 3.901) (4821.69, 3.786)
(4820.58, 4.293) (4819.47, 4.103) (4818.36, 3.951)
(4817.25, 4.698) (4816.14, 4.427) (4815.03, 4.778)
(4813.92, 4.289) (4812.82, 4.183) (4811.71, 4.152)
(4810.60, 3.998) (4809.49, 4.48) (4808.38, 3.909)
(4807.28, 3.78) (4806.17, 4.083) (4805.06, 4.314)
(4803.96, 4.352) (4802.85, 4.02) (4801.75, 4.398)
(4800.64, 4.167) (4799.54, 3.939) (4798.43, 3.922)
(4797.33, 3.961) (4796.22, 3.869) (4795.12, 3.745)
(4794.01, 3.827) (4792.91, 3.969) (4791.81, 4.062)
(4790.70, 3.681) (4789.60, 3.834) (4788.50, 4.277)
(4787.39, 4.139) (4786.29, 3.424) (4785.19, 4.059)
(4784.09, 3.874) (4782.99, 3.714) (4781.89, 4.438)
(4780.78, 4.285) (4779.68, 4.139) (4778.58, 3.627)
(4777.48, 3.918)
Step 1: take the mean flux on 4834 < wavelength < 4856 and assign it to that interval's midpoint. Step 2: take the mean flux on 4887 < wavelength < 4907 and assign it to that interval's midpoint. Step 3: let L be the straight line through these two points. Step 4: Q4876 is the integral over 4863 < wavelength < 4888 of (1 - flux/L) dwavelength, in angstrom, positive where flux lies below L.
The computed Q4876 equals 1.6 angstrom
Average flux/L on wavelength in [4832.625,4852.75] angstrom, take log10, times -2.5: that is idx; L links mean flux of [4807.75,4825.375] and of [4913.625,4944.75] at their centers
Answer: 0.062 mag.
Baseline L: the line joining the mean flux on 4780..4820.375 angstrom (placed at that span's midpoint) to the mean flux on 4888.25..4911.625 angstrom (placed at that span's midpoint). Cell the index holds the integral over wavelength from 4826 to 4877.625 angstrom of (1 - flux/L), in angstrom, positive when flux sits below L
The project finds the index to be 1.5 angstrom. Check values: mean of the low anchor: 4.09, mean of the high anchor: 3.92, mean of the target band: 3.89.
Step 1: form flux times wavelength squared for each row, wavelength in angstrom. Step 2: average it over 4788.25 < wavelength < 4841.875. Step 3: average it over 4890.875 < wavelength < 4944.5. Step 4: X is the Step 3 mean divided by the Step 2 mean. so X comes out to 1.0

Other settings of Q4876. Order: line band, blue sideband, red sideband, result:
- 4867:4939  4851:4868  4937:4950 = 2.77 angstrom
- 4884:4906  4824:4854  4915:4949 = 0.31 angstrom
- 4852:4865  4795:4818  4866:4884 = -2.14 angstrom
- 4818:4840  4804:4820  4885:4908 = 1.40 angstrom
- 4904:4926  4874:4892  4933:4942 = -1.03 angstrom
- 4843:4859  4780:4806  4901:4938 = 1.15 angstrom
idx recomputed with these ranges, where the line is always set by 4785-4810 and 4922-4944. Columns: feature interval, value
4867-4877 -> 0.13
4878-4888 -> 0.09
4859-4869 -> -0.15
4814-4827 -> -0.03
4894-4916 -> -0.01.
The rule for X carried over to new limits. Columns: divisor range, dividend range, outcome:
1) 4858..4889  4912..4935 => 1.04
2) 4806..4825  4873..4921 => 0.96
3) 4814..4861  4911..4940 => 1.02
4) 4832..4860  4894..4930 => 1.06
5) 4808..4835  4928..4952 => 1.03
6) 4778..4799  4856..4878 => 1.04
